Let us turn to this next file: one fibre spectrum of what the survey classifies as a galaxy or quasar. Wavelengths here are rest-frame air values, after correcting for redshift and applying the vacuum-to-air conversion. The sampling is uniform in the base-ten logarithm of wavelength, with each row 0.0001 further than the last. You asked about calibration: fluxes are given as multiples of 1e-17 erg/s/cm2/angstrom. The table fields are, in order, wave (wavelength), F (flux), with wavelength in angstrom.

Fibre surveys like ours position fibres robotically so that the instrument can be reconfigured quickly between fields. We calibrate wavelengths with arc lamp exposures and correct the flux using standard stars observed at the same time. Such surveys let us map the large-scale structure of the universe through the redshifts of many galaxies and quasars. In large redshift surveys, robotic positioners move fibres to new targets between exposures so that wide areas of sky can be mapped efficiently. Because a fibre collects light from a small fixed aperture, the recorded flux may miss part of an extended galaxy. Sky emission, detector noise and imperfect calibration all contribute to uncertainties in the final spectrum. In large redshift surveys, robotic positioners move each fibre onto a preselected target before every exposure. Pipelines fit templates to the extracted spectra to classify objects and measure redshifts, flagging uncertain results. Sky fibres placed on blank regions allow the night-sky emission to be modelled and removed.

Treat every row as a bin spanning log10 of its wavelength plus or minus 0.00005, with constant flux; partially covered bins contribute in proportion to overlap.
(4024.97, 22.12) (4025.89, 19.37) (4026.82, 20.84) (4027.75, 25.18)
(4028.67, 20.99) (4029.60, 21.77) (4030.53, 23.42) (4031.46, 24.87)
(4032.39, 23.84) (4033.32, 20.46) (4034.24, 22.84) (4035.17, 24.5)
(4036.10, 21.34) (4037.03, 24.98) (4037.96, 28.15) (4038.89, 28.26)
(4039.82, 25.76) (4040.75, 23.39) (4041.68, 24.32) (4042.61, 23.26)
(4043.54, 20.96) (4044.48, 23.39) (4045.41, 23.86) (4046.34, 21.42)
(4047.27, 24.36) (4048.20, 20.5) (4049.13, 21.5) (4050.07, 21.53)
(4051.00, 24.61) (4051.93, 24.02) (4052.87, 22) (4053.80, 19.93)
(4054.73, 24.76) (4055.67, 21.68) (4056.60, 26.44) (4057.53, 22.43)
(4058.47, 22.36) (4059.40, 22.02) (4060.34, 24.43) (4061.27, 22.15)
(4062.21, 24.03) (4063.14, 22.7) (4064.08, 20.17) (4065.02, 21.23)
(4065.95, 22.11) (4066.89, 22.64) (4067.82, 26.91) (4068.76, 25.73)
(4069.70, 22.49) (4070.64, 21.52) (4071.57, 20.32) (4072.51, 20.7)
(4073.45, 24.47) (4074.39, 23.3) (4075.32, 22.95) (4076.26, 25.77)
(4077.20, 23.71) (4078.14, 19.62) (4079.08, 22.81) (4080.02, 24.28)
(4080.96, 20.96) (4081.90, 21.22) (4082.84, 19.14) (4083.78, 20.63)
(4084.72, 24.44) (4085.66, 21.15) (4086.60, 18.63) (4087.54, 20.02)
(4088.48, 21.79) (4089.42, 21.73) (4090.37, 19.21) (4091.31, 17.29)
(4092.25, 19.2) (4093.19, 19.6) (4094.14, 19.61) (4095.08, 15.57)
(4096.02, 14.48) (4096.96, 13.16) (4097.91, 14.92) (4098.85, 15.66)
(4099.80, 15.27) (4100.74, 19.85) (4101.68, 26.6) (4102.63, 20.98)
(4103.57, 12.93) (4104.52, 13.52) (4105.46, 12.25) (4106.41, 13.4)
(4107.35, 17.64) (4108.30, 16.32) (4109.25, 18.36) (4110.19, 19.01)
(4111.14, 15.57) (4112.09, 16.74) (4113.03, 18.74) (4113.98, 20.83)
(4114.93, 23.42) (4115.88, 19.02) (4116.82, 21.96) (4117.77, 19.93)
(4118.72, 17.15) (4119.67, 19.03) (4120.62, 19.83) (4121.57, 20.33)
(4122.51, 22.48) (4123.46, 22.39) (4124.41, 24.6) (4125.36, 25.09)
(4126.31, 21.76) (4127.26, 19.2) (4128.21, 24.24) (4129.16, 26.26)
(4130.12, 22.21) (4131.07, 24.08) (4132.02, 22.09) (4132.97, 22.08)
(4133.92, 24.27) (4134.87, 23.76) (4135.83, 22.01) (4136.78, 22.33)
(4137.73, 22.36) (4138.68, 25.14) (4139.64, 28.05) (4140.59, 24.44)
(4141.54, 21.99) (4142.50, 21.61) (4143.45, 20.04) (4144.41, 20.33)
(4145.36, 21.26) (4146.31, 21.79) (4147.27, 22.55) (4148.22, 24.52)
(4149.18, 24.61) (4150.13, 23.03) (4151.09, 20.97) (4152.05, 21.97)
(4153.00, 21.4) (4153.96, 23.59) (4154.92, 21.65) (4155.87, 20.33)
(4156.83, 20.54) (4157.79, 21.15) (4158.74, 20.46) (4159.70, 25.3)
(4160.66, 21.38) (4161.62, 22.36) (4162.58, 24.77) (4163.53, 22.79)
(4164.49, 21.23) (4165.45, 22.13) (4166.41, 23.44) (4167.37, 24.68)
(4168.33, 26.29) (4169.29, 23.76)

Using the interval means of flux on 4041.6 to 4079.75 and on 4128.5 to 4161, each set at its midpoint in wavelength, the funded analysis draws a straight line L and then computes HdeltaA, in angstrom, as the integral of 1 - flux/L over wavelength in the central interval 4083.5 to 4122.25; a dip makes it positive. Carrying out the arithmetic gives 7.3 angstrom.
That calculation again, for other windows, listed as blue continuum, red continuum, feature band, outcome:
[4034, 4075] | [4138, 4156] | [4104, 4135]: 3.5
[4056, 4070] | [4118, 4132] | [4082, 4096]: 1.8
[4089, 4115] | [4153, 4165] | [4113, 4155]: -4.7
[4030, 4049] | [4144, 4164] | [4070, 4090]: 1.1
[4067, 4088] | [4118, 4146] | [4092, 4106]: 3.4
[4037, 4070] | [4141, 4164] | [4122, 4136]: -0.4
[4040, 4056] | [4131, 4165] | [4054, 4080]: -0.3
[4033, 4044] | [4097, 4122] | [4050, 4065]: -0.2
